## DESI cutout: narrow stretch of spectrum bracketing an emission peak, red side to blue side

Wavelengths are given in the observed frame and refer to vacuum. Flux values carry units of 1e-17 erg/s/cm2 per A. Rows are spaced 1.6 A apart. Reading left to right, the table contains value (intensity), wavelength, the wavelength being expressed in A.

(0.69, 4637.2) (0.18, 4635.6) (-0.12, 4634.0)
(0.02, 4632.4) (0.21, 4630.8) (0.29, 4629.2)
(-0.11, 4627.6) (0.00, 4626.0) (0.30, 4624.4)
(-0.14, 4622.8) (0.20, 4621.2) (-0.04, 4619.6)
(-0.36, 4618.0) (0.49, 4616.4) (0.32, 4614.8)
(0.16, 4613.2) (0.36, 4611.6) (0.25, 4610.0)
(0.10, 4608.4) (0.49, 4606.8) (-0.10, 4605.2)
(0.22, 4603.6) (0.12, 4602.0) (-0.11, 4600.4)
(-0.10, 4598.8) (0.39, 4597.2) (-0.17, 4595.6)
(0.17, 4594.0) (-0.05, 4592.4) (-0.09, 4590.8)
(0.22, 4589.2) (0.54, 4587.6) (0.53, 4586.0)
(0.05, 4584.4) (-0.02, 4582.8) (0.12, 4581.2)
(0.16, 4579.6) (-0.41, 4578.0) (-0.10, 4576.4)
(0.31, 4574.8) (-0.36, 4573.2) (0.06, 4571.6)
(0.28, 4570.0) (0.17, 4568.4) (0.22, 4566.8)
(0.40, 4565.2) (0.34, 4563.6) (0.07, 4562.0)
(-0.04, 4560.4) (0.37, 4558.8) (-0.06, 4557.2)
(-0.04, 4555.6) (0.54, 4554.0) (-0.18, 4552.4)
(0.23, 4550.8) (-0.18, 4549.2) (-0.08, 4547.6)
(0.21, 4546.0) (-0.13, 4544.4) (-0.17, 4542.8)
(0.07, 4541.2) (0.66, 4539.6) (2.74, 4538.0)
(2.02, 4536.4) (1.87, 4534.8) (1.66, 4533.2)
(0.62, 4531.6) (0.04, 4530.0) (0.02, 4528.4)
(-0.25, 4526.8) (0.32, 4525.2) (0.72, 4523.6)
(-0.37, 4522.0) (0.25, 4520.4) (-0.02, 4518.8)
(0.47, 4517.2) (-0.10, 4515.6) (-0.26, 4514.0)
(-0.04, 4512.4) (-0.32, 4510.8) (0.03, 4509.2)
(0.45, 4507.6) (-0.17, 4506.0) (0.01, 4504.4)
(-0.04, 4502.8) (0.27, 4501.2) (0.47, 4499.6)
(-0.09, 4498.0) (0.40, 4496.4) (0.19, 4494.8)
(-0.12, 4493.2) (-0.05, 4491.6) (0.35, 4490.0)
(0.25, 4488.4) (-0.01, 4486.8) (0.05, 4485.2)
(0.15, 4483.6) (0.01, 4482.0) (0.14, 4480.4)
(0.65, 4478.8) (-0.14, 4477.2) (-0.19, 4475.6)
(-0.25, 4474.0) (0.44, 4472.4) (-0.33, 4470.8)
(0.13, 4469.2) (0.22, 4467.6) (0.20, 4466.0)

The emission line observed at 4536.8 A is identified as [O II]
